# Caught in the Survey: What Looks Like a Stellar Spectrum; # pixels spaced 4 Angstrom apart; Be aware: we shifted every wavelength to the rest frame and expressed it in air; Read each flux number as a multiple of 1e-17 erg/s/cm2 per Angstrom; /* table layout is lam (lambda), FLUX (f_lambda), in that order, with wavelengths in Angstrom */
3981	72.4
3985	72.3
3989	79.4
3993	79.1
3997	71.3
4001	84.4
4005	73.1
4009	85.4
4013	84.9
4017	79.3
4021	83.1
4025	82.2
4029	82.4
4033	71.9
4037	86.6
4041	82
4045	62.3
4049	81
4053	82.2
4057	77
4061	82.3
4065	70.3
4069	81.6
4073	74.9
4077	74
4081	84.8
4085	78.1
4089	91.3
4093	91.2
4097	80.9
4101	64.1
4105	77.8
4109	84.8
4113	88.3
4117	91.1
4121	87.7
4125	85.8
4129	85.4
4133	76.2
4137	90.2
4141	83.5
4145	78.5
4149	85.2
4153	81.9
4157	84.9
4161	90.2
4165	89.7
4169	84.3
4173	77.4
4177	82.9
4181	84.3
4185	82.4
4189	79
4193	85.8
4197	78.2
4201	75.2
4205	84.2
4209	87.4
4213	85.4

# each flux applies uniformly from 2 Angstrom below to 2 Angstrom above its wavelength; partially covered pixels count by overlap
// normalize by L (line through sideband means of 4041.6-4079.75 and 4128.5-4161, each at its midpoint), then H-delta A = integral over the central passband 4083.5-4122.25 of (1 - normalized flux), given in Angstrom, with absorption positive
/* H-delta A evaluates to -1.7 Angstrom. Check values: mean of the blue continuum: 76.6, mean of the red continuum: 83.6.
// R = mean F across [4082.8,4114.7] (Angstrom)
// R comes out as 82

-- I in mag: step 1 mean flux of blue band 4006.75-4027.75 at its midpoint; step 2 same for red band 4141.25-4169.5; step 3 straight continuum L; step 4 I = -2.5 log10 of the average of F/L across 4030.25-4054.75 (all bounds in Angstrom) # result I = 0.074 mag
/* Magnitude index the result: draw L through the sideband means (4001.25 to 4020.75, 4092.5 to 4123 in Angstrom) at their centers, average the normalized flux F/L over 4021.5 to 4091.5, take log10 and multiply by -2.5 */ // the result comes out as 0.04 mag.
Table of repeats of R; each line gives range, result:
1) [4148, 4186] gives 84.3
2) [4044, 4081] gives 77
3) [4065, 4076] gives 76.4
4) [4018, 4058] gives 79.1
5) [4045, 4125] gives 80.9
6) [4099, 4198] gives 83.2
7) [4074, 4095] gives 83.5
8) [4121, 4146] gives 83.8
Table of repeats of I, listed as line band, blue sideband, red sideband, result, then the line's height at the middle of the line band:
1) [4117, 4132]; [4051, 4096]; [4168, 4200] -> -0.07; 81.1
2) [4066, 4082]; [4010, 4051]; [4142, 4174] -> 0.05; 81.2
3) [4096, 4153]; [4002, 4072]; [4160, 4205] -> -0.02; 81.3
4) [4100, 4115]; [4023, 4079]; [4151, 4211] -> 0.01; 80.2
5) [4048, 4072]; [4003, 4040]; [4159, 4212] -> 0.04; 81.5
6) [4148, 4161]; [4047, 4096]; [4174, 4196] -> -0.04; 82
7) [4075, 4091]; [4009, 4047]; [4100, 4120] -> -0.01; 81.5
